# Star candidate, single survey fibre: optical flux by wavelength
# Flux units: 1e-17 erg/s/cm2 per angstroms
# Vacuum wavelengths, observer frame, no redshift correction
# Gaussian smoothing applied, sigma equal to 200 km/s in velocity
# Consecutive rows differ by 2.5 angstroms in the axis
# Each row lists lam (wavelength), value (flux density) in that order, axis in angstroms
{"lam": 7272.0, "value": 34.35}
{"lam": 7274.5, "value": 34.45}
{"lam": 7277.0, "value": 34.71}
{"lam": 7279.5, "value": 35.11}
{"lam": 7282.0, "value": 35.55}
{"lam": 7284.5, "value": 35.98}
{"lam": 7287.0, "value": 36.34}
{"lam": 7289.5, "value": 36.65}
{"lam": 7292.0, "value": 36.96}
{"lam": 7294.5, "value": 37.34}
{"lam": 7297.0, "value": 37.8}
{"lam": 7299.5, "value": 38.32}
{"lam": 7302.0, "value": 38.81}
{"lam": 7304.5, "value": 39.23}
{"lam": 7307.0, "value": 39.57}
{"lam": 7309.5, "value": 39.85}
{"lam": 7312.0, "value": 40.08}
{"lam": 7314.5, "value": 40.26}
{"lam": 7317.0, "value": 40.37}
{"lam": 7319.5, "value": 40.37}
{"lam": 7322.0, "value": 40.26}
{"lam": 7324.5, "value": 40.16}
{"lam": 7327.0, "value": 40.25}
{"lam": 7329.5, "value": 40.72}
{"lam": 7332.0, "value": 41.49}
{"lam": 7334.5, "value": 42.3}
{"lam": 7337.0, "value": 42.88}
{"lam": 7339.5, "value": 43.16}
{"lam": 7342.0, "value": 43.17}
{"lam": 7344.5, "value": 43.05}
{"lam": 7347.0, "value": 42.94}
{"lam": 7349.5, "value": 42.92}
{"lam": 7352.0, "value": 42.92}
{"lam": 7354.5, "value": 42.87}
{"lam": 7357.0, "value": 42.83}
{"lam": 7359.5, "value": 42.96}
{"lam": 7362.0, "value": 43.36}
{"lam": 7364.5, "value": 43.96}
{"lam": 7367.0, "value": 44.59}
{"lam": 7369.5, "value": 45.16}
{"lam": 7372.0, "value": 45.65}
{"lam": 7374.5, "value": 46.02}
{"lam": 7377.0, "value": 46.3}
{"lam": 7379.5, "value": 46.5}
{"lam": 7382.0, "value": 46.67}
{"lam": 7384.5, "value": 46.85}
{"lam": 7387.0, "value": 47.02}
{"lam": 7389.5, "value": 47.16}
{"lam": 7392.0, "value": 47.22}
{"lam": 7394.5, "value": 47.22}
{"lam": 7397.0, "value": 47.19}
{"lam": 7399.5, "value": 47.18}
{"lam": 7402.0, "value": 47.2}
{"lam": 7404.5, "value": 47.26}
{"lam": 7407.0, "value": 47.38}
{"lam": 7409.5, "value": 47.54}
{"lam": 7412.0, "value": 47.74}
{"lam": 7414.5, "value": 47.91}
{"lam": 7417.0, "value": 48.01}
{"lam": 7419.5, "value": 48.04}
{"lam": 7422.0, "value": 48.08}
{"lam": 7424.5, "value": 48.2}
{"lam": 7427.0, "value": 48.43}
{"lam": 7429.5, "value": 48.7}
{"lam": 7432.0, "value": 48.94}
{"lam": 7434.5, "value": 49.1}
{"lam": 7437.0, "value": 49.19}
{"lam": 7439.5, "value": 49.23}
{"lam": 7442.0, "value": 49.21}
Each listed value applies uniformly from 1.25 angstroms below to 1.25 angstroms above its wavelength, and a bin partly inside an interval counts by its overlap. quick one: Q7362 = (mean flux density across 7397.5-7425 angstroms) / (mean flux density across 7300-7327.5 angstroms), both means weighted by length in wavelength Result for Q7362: 1.20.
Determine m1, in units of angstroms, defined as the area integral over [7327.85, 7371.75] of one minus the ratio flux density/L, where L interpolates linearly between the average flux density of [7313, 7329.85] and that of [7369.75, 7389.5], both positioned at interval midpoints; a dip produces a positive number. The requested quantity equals 0.2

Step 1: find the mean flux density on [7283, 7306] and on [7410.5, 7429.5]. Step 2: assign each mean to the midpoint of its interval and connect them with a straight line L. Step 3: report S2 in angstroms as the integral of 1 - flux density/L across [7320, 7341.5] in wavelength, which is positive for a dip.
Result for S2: -0.5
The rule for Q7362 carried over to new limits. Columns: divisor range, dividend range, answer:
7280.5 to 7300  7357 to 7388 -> 1.23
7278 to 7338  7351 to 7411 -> 1.17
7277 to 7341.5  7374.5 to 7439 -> 1.22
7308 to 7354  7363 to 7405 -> 1.12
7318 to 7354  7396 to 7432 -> 1.14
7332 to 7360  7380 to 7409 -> 1.10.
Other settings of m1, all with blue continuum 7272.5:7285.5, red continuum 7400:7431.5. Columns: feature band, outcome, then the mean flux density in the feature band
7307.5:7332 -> -0.9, 40.3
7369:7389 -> -0.9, 46.3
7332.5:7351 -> -0.9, 42.9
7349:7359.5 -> -0.2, 42.9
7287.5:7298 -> -0.2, 37.1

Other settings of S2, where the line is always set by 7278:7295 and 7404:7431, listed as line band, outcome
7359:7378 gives -0.5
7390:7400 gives -0.3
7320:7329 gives -0.2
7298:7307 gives -0.3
